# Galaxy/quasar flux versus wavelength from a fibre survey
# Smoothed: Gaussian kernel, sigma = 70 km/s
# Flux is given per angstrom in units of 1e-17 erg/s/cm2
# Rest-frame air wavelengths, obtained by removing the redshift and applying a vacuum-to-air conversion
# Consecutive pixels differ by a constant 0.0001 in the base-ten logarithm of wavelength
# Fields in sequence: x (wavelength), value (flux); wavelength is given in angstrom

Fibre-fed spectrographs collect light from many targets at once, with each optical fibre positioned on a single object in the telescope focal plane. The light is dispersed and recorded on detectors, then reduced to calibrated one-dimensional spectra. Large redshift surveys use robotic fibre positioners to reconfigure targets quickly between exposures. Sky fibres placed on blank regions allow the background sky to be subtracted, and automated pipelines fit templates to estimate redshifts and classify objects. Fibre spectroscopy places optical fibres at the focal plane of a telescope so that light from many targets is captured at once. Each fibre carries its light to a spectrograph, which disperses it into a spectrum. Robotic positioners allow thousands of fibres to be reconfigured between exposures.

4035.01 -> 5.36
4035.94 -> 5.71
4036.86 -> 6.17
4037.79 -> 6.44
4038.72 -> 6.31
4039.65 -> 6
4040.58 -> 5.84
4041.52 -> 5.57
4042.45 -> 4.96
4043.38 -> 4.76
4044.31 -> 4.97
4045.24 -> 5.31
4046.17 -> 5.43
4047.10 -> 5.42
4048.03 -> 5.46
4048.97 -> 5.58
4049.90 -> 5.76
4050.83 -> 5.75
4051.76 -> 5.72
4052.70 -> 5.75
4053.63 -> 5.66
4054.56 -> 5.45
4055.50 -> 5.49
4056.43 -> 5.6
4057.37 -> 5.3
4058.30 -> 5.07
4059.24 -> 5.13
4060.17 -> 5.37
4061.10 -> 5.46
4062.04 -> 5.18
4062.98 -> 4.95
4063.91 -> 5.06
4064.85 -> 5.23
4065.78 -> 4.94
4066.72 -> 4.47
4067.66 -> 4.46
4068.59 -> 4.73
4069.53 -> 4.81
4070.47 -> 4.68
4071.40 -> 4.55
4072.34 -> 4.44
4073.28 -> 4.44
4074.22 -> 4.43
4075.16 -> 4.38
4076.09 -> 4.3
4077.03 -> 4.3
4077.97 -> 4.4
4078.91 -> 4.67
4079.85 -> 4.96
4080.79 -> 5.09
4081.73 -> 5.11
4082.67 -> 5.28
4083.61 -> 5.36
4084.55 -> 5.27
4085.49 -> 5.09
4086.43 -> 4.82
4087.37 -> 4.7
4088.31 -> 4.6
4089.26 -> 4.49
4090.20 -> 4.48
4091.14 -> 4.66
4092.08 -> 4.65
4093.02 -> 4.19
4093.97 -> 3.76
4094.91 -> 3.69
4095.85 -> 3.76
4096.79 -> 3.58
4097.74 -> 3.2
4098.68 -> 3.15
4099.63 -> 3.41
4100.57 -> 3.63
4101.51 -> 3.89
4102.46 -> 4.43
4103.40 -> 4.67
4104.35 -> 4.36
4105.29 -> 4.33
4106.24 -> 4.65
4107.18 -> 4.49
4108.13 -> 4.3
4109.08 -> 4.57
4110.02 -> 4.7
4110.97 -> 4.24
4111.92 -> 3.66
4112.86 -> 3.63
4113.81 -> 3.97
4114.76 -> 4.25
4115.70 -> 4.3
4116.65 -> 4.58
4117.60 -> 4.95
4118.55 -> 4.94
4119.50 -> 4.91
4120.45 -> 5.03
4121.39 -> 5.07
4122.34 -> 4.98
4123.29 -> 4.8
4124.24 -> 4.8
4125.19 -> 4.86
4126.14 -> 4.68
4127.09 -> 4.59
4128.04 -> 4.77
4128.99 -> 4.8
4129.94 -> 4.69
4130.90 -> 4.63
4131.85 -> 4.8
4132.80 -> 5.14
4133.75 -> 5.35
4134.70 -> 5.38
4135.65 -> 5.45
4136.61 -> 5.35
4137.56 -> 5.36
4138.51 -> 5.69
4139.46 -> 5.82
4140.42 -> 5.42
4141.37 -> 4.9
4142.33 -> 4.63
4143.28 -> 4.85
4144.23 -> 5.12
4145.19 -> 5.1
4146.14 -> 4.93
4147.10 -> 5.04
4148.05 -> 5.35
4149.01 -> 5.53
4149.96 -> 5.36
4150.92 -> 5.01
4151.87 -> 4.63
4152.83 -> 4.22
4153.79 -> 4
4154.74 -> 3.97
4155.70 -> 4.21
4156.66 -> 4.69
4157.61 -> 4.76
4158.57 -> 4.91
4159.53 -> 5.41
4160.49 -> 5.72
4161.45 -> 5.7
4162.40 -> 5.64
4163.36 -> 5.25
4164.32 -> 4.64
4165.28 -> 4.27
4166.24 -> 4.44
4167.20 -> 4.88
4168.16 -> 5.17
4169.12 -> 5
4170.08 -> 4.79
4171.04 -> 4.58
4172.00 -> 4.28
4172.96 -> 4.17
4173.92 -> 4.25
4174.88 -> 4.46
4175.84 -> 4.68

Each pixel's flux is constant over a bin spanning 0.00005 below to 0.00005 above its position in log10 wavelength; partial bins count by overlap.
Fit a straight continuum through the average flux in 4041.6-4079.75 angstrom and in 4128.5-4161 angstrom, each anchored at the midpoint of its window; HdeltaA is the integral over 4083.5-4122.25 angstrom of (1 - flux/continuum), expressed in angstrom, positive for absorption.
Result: 5.2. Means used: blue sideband 5.05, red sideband 5.01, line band 4.35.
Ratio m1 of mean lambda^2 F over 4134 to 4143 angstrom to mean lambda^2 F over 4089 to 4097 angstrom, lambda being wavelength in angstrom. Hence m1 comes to 1.3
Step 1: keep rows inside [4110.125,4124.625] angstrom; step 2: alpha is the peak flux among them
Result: 5.07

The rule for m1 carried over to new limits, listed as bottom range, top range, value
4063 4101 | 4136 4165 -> 1.16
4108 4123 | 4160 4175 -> 1.10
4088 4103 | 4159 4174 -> 1.28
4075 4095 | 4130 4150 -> 1.14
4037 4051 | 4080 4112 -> 0.80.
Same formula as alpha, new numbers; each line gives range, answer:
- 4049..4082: 5.76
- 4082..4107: 5.36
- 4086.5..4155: 5.82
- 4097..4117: 4.7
